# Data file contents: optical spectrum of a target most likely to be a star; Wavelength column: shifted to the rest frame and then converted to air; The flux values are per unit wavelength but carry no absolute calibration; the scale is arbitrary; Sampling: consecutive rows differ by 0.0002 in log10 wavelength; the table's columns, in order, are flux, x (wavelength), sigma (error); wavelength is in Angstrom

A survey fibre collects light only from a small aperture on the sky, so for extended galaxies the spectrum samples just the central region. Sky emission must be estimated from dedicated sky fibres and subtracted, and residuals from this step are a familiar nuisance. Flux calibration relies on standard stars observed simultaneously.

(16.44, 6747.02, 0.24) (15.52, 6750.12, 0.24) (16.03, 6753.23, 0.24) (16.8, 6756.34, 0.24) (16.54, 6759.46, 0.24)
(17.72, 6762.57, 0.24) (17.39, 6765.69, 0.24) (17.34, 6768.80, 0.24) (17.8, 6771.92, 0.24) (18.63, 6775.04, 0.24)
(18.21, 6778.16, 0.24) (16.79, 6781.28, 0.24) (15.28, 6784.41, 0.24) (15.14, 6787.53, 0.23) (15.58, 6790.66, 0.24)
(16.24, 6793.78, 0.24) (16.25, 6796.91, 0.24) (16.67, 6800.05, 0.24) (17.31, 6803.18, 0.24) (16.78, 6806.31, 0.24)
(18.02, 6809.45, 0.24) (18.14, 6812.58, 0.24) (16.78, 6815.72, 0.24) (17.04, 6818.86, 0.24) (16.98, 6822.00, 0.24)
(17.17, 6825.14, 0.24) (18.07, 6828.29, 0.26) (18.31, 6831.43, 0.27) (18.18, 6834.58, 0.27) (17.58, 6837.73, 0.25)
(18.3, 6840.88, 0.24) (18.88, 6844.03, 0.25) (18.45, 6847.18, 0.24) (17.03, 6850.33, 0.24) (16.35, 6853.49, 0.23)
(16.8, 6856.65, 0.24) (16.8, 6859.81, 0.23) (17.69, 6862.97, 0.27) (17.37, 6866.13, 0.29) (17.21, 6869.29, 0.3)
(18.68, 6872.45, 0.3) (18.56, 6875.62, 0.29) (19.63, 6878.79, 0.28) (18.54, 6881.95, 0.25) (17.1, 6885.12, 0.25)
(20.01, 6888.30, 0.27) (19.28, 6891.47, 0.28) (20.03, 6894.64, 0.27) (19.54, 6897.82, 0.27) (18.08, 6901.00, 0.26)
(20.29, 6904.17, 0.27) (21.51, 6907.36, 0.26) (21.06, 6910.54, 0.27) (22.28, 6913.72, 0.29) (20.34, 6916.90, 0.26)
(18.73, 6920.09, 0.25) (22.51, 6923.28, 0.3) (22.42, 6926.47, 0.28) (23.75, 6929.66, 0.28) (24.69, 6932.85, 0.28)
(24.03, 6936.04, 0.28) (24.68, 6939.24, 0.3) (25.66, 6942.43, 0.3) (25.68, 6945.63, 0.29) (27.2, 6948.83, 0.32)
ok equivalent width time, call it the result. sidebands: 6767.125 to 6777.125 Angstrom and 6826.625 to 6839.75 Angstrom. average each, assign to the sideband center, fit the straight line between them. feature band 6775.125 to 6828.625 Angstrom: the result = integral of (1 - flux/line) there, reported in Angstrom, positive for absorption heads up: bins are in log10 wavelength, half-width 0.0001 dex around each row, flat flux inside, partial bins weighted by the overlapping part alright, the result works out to 3.3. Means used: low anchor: 17.9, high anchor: 18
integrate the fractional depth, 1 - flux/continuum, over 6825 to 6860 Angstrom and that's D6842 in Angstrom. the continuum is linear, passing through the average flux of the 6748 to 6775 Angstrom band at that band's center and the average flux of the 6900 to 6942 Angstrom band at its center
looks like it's 3.3 Angstrom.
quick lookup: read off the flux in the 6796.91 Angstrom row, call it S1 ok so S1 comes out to 16.25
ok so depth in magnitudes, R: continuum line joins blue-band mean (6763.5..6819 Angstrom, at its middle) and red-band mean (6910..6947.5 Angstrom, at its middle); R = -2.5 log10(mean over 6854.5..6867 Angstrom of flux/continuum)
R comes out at 0.17 mag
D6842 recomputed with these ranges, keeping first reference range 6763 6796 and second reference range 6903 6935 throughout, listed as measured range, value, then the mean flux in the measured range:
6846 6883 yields 4.0 Angstrom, 17.7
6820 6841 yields 1.0 Angstrom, 17.7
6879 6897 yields 1.4 Angstrom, 19.1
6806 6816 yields 0.2 Angstrom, 17.6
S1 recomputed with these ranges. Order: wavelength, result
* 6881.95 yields 18.54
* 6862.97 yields 17.69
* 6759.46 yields 16.54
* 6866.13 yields 17.37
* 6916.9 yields 20.34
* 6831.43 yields 18.31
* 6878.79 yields 19.63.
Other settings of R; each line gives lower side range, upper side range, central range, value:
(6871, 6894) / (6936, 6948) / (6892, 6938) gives 0.051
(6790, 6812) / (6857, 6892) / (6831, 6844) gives -0.041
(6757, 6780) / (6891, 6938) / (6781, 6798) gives 0.150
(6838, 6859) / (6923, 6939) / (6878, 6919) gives 0.077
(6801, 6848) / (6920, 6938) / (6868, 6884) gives 0.103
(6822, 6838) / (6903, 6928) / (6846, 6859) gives 0.096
